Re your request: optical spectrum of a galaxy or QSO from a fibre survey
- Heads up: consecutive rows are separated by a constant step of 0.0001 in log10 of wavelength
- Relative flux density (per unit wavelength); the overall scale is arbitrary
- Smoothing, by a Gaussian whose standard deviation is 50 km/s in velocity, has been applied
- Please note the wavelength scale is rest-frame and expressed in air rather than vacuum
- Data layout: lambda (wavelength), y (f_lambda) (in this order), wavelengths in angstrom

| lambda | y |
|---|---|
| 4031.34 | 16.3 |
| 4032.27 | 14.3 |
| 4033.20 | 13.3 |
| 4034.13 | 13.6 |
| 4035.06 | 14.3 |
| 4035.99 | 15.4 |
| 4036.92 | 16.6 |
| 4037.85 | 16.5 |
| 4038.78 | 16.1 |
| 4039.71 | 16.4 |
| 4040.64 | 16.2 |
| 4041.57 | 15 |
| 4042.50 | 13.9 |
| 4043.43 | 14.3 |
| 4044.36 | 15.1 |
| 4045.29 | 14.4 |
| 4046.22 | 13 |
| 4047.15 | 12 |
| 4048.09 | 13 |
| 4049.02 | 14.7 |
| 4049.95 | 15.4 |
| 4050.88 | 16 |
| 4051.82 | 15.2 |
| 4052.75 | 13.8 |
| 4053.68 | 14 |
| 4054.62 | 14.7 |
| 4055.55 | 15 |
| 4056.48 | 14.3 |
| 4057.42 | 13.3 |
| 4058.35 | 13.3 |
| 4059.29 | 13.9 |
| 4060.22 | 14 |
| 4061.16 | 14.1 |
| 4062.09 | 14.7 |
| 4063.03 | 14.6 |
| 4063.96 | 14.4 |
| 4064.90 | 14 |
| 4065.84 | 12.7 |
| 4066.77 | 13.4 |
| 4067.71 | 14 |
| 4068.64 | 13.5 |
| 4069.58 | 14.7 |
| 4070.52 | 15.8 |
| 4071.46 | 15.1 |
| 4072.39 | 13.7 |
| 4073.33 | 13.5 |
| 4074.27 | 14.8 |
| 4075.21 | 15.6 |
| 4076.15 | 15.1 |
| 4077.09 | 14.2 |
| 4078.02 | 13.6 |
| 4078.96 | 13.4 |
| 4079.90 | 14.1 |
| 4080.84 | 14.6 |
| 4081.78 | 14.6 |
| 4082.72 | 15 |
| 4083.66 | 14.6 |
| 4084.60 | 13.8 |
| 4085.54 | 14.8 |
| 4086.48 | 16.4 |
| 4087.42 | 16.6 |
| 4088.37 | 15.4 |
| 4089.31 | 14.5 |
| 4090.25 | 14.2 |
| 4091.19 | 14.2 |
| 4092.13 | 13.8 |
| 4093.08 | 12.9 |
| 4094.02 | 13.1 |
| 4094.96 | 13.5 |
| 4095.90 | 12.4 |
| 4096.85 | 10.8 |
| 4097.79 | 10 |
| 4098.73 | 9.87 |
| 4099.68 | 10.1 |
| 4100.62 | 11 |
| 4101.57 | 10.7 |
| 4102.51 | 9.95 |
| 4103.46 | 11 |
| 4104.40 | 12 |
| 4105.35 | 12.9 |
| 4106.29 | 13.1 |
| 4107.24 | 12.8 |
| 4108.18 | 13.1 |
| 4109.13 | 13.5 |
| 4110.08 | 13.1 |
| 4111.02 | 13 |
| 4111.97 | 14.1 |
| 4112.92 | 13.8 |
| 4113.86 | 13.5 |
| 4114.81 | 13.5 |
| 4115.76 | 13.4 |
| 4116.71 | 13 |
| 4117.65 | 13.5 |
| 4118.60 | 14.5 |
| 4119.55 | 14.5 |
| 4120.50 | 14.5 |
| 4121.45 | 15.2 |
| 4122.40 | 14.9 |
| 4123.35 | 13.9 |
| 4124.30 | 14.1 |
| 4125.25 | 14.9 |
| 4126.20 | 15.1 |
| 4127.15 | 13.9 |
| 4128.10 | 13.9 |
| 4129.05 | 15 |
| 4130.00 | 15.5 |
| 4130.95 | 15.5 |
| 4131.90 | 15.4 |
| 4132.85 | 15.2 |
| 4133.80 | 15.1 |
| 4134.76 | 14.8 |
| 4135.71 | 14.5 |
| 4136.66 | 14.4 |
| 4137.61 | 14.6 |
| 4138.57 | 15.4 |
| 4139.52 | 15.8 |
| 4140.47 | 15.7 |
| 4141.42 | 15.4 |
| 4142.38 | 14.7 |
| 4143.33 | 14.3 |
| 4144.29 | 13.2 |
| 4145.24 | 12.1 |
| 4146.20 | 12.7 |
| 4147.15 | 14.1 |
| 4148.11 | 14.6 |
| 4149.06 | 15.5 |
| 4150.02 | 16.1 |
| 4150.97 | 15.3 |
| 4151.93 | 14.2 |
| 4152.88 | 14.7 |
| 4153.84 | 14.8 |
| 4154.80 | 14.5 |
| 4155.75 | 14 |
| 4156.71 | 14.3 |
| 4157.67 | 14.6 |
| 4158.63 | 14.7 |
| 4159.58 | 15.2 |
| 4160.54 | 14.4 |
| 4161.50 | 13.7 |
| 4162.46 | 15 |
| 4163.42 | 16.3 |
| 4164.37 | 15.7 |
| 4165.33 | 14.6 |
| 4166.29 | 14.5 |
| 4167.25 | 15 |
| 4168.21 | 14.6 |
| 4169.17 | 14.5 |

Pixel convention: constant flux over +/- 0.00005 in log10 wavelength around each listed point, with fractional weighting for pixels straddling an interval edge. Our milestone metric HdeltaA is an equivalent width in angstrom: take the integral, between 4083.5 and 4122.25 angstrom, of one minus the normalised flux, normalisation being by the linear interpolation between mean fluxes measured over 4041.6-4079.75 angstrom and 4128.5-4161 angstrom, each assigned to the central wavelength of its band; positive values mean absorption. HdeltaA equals 3.4 angstrom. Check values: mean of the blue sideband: 14.2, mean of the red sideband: 14.7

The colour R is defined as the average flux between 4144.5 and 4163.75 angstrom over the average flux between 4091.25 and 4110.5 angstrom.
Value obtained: 1.21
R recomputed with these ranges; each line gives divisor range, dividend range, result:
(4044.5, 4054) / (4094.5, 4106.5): 0.80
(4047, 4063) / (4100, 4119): 0.89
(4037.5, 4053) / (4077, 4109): 0.89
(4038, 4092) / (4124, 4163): 1.01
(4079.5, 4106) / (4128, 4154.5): 1.13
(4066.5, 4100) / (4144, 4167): 1.05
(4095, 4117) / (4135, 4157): 1.19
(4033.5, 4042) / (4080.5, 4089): 0.97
